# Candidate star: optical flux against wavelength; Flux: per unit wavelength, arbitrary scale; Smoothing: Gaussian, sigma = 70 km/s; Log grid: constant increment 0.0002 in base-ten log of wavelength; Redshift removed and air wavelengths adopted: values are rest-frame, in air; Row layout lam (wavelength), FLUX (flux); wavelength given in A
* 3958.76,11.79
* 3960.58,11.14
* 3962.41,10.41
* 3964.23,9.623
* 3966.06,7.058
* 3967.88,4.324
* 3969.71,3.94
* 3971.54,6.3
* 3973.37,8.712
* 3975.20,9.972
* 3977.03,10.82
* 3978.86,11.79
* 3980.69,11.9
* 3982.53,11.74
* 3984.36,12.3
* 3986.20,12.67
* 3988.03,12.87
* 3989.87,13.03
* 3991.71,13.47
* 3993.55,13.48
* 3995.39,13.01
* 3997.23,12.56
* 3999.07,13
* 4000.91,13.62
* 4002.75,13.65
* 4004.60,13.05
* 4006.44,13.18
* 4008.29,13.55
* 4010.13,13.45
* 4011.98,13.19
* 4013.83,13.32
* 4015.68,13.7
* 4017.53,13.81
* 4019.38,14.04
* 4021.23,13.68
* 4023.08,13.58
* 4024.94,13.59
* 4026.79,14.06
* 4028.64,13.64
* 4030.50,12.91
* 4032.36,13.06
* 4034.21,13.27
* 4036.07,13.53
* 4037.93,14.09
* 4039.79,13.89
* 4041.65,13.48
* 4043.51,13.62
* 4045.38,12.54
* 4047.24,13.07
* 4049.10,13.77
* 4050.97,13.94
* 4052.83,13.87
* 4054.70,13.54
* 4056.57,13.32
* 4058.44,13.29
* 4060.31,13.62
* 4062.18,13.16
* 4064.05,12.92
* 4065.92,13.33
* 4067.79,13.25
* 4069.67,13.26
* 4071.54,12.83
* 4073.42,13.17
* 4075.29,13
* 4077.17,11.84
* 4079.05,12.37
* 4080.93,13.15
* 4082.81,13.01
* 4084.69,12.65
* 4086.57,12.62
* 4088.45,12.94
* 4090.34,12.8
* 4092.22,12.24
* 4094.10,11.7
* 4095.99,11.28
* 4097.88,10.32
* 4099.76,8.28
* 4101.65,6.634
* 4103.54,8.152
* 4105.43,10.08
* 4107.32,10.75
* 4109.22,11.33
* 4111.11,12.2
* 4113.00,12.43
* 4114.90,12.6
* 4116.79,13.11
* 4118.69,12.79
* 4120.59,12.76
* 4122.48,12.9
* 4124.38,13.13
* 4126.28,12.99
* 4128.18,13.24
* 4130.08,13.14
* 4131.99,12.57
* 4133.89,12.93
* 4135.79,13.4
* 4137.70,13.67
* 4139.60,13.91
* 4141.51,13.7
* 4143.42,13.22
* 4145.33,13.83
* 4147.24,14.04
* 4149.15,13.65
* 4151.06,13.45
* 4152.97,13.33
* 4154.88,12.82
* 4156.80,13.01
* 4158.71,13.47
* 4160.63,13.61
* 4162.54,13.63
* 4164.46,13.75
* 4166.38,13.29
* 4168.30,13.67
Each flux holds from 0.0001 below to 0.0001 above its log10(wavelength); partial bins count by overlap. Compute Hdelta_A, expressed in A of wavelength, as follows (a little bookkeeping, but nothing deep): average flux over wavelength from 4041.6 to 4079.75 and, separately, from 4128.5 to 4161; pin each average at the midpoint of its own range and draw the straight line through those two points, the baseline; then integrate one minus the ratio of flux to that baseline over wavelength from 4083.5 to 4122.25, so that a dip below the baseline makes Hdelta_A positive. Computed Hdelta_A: 5.5 A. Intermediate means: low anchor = 13.2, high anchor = 13.4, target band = 11.4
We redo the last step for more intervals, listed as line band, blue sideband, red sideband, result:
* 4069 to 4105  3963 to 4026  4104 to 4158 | 2.5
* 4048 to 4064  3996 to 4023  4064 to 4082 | -0.6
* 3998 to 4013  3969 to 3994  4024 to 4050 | -1.6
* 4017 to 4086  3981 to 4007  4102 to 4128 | -4.9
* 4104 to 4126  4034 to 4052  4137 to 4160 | 2.3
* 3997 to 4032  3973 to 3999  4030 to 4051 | -1.8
